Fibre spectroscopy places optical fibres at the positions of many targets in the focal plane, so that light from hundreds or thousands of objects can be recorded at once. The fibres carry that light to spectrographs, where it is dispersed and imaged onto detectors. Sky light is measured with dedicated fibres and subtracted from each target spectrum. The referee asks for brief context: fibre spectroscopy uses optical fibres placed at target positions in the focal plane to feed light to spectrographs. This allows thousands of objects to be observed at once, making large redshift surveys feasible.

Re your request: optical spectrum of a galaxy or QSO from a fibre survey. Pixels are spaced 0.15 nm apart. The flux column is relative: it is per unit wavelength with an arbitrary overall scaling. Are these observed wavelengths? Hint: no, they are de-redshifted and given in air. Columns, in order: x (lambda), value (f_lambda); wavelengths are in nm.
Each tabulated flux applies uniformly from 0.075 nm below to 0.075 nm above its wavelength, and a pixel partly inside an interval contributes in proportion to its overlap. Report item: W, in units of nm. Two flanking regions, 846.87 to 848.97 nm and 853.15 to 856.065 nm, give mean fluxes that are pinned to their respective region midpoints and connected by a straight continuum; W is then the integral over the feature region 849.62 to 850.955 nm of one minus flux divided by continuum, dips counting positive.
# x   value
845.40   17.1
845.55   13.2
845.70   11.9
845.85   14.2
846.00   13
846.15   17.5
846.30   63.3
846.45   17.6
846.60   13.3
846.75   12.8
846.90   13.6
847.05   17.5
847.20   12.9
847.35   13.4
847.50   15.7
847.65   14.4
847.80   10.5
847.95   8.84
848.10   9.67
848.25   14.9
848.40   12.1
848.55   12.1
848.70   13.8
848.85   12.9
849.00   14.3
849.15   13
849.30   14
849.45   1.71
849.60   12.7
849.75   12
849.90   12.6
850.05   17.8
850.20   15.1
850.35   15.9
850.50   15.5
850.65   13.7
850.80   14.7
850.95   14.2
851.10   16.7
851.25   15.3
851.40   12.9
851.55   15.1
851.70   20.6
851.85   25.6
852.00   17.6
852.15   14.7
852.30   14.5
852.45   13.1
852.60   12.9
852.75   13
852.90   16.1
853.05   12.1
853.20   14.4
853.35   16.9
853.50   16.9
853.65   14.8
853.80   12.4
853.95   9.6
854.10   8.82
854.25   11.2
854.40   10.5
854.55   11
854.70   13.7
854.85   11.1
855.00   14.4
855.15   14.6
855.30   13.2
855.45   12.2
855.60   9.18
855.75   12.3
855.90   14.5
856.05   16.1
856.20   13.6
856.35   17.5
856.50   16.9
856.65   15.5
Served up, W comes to -0.16 nm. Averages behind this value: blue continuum 13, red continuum 12.8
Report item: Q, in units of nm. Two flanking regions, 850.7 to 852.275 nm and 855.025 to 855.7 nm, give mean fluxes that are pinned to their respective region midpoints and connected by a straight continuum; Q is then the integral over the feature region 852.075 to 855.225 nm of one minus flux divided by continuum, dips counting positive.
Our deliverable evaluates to 0.24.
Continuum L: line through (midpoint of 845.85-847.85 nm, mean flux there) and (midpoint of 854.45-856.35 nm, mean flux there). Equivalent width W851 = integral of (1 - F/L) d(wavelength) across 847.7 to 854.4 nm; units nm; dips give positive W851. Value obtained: 0.76 nm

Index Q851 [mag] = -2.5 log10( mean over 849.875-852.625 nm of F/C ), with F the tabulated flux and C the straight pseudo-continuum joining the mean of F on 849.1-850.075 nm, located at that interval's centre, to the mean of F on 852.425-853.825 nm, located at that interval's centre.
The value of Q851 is -0.22 mag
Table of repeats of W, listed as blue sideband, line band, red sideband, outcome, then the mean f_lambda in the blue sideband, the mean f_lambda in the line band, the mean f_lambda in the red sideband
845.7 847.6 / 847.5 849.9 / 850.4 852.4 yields 0.758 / 18.4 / 11.9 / 16.2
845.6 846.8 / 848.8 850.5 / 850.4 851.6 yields 0.341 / 20.5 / 13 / 14.8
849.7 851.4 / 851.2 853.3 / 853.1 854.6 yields -0.283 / 14.8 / 15.6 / 12.7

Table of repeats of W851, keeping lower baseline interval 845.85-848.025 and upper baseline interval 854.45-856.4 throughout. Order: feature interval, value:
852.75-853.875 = -0.03 nm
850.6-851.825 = -0.05 nm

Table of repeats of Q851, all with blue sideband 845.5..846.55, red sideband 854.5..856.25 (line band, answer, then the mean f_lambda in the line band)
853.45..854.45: 0.199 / 11.9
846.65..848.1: 0.477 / 13.1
